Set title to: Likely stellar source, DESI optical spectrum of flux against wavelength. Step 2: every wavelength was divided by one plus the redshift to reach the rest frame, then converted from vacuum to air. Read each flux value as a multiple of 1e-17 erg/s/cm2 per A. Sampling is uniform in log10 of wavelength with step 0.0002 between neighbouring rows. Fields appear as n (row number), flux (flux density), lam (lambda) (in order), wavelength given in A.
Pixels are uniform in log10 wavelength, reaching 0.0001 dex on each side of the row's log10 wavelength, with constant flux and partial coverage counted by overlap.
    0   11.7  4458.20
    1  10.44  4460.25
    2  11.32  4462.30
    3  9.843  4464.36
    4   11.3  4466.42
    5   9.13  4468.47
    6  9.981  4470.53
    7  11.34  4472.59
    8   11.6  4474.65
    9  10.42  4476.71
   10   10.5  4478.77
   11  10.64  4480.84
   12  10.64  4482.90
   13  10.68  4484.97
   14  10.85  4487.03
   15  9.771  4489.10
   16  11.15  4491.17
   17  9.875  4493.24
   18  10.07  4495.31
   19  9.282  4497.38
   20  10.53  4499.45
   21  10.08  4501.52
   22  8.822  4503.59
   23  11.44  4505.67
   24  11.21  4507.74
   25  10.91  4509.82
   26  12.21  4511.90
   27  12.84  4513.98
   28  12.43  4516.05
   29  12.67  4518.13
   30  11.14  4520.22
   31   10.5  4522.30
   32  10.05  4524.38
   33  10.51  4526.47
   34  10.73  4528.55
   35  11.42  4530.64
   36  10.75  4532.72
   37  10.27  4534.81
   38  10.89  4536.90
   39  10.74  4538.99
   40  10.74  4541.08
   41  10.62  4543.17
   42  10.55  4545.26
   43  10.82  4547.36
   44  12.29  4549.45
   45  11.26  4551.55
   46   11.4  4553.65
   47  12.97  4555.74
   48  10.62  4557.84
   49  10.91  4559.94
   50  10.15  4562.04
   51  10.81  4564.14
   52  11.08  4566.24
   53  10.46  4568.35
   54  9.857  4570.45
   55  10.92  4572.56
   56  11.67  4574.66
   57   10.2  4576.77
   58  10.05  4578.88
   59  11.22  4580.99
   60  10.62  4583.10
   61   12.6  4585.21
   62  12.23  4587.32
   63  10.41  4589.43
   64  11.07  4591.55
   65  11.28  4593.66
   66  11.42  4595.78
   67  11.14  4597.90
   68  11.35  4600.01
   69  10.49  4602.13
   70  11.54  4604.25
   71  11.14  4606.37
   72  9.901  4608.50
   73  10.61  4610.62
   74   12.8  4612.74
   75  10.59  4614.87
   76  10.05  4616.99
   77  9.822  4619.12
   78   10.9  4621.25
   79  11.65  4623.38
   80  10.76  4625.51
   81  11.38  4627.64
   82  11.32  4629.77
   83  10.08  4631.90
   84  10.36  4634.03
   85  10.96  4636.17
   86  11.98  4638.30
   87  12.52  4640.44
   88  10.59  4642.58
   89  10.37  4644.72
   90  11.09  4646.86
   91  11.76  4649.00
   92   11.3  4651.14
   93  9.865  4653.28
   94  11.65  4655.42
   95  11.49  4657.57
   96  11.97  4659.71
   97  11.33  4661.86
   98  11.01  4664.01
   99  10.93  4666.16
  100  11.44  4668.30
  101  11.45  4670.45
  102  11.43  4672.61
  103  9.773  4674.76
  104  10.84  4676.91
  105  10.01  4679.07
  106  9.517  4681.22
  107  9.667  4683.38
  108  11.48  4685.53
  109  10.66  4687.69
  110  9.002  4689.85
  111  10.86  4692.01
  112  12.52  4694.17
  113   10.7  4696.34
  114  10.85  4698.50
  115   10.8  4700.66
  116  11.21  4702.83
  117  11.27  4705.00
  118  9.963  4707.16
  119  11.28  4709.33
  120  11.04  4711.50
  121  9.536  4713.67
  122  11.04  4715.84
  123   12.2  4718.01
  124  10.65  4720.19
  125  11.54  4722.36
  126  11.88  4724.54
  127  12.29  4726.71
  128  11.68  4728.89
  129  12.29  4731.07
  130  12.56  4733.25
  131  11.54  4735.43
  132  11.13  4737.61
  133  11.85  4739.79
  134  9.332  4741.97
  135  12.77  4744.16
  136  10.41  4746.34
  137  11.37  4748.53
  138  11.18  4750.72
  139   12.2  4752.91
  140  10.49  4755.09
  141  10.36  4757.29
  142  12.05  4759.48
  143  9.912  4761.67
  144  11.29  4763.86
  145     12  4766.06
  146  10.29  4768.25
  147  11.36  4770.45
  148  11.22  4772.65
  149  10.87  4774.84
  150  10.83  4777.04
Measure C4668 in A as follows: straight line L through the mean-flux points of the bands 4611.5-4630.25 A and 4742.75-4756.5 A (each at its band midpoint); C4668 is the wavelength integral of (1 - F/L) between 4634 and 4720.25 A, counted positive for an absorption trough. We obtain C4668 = 1.6 A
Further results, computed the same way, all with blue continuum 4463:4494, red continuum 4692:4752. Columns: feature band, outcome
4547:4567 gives -0.89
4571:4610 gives -0.62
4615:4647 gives 0.27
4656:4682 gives 0.37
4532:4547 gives 0.08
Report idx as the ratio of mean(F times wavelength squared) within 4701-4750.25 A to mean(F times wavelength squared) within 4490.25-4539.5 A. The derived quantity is 1.14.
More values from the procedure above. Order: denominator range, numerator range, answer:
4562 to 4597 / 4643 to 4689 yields 1.03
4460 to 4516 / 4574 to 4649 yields 1.09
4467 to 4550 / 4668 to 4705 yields 1.07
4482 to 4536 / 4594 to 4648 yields 1.07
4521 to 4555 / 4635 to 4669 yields 1.09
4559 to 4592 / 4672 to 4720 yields 1.04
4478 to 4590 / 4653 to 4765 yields 1.10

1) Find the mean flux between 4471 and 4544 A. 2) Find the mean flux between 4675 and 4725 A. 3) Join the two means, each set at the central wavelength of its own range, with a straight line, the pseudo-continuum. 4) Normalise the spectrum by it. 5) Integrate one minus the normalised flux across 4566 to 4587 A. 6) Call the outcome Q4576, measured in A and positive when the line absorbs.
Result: -0.22 A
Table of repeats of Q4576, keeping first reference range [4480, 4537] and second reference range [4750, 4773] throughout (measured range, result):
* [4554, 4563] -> -0.3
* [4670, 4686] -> 0.8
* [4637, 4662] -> -0.8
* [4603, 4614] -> -0.3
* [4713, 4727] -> -0.3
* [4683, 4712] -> 0.5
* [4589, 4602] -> -0.2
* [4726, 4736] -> -0.9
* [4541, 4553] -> -0.3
